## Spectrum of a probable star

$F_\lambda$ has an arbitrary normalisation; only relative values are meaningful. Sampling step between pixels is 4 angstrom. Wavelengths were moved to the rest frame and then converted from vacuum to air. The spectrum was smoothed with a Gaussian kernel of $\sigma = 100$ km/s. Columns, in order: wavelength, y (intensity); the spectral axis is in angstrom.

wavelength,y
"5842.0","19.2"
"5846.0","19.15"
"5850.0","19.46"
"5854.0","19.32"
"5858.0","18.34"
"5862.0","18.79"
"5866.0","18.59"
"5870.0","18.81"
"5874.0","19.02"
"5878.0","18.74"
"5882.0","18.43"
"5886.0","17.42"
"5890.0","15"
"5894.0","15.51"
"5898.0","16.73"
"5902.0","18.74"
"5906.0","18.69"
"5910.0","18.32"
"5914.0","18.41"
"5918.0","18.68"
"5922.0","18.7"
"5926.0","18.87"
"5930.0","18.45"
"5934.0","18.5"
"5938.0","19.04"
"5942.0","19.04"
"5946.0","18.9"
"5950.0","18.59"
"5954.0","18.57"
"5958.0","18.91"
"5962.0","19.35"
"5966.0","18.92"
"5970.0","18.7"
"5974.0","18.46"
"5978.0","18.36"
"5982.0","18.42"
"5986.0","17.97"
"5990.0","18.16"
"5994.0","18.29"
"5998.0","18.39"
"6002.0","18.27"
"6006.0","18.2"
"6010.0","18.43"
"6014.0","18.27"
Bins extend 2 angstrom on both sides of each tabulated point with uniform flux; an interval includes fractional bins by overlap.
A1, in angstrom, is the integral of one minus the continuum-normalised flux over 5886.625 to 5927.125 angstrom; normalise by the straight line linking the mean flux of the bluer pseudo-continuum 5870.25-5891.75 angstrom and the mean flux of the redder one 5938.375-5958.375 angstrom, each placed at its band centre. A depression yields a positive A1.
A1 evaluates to 1.1 angstrom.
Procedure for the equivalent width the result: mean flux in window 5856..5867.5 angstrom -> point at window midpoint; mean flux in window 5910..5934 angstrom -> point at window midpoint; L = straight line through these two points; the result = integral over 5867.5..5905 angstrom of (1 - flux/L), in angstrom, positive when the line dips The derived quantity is 1.89 angstrom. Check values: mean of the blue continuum 18.6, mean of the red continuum 18.6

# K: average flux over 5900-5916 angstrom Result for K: 18.5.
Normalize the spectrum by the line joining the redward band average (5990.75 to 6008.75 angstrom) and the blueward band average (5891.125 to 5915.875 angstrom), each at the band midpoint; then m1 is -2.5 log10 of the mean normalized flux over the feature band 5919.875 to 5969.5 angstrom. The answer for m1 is -0.05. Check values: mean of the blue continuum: 17.6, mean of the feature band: 18.8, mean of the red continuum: 18.3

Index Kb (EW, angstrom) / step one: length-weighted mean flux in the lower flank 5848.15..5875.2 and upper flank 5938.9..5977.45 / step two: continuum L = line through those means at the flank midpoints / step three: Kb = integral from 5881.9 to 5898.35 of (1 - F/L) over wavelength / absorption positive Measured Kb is 2.2 angstrom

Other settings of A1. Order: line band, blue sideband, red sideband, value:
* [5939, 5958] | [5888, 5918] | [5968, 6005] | -0.93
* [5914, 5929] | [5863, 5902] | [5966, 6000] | -0.62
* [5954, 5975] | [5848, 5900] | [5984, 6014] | -0.78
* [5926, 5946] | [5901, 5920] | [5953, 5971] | -0.05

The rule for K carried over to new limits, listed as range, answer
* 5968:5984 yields 18.5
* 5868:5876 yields 18.9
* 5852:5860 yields 18.8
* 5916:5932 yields 18.7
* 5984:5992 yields 18.1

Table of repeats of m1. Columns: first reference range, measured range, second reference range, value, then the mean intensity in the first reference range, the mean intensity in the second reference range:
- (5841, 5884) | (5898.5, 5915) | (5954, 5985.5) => 0.025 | 18.9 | 18.7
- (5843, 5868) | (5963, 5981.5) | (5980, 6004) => -0.017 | 19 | 18.2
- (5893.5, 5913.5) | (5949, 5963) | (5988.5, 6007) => -0.045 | 17.8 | 18.3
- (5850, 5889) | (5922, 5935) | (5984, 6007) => -0.014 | 18.6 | 18.2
